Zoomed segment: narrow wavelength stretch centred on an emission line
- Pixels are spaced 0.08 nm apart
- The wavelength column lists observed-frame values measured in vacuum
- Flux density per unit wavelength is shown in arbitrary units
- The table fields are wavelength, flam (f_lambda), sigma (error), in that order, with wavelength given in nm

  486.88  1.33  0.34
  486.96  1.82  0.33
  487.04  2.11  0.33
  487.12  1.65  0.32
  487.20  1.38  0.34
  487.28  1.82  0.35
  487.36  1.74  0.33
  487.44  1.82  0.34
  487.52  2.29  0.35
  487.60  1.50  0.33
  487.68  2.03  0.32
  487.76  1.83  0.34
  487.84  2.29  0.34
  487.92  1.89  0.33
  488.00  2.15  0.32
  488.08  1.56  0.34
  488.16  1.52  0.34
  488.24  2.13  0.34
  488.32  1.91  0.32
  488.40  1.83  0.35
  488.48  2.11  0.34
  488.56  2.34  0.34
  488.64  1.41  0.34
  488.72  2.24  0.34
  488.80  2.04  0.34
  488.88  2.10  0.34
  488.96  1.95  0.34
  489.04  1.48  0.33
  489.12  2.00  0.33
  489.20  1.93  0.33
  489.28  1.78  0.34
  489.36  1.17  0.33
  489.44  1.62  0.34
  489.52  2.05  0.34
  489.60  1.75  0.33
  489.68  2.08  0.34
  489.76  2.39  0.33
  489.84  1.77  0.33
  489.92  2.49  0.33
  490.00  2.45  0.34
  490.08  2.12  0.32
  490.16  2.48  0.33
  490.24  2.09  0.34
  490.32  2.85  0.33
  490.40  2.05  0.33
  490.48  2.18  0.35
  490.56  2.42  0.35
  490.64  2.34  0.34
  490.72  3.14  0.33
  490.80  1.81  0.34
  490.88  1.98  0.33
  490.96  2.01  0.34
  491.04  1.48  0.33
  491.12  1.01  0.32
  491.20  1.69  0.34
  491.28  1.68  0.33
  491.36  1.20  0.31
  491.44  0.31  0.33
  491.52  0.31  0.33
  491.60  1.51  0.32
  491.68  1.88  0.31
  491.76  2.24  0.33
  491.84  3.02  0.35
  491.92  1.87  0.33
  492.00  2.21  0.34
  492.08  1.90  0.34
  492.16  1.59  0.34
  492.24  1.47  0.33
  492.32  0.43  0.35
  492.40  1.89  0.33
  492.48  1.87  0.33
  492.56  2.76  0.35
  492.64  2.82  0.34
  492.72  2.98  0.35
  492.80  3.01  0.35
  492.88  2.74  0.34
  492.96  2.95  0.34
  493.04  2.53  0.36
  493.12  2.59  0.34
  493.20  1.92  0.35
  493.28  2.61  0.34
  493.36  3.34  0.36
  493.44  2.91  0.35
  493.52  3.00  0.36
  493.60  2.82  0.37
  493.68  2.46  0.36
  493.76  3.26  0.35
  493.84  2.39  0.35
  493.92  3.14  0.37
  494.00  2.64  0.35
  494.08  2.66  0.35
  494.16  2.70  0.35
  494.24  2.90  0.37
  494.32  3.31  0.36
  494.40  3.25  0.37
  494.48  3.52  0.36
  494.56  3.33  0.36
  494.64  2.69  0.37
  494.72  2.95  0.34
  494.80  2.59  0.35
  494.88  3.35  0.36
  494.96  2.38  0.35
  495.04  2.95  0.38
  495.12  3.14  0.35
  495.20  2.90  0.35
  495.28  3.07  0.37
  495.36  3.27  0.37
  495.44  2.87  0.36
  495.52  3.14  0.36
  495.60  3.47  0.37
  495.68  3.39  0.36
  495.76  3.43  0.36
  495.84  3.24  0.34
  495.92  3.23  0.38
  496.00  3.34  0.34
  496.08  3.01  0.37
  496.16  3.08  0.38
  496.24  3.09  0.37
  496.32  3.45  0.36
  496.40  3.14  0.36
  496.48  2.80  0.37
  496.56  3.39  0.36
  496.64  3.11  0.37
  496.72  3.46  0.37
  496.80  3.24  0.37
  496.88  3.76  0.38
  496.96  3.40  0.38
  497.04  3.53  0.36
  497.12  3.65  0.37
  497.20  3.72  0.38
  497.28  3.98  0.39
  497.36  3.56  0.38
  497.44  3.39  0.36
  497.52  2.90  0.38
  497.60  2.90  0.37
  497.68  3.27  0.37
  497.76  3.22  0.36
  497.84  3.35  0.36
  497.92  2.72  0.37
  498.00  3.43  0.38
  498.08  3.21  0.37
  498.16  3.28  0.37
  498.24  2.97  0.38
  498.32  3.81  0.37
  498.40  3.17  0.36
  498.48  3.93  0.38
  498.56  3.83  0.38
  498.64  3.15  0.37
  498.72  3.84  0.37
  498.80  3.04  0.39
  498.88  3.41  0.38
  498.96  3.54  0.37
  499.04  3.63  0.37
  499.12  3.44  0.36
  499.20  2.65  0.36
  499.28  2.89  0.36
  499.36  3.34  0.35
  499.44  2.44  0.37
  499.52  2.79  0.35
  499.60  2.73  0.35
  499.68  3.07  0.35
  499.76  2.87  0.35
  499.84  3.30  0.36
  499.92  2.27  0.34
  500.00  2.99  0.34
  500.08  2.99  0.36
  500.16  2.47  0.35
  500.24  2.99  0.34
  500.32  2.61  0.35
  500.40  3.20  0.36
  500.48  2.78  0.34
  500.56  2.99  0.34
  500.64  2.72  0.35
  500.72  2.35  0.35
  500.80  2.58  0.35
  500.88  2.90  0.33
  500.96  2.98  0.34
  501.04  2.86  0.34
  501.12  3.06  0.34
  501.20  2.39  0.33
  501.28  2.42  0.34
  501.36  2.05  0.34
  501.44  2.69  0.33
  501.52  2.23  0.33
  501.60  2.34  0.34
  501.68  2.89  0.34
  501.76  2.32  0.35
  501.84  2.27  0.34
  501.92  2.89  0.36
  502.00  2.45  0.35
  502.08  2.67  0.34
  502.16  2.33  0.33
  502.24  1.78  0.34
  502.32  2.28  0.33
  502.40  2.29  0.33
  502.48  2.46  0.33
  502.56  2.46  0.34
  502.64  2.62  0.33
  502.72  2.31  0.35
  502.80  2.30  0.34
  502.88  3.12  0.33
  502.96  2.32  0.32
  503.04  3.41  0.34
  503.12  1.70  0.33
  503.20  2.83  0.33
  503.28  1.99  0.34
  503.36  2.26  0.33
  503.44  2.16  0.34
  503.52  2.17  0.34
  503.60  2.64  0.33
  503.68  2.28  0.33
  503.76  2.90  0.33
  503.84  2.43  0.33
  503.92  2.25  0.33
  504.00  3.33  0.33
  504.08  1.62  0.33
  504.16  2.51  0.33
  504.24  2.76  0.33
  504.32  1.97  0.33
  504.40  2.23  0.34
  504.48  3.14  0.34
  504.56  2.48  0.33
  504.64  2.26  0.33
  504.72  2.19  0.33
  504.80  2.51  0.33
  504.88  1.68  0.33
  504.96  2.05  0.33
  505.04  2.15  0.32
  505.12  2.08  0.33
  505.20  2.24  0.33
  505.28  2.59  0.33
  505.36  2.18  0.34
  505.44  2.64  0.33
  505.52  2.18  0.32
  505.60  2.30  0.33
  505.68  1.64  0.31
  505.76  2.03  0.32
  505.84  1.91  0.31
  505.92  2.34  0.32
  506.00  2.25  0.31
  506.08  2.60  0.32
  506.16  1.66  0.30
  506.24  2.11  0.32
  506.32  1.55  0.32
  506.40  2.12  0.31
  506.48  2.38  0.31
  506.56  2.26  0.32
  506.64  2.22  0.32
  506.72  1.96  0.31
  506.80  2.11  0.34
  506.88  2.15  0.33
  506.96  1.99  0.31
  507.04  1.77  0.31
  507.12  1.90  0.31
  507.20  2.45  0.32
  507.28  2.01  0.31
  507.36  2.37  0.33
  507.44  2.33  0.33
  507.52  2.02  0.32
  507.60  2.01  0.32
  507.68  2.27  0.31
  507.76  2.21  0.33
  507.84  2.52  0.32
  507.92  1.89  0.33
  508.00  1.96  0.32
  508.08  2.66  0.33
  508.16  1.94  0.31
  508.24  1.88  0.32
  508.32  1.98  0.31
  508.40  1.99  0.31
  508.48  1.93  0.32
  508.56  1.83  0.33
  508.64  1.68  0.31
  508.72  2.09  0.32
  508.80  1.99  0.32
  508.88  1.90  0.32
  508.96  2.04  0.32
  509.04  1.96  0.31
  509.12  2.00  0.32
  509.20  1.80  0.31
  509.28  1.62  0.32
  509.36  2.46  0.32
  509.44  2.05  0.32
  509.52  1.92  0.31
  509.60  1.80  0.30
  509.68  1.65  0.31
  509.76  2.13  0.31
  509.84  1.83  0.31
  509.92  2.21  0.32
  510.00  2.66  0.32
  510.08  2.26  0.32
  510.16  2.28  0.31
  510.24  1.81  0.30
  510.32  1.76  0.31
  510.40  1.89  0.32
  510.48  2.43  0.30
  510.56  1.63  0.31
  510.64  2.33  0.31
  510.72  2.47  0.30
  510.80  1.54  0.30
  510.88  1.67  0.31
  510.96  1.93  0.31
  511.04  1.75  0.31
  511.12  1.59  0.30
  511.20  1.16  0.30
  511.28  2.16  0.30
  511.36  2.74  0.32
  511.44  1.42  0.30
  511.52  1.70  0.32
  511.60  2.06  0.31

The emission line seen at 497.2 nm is C IV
